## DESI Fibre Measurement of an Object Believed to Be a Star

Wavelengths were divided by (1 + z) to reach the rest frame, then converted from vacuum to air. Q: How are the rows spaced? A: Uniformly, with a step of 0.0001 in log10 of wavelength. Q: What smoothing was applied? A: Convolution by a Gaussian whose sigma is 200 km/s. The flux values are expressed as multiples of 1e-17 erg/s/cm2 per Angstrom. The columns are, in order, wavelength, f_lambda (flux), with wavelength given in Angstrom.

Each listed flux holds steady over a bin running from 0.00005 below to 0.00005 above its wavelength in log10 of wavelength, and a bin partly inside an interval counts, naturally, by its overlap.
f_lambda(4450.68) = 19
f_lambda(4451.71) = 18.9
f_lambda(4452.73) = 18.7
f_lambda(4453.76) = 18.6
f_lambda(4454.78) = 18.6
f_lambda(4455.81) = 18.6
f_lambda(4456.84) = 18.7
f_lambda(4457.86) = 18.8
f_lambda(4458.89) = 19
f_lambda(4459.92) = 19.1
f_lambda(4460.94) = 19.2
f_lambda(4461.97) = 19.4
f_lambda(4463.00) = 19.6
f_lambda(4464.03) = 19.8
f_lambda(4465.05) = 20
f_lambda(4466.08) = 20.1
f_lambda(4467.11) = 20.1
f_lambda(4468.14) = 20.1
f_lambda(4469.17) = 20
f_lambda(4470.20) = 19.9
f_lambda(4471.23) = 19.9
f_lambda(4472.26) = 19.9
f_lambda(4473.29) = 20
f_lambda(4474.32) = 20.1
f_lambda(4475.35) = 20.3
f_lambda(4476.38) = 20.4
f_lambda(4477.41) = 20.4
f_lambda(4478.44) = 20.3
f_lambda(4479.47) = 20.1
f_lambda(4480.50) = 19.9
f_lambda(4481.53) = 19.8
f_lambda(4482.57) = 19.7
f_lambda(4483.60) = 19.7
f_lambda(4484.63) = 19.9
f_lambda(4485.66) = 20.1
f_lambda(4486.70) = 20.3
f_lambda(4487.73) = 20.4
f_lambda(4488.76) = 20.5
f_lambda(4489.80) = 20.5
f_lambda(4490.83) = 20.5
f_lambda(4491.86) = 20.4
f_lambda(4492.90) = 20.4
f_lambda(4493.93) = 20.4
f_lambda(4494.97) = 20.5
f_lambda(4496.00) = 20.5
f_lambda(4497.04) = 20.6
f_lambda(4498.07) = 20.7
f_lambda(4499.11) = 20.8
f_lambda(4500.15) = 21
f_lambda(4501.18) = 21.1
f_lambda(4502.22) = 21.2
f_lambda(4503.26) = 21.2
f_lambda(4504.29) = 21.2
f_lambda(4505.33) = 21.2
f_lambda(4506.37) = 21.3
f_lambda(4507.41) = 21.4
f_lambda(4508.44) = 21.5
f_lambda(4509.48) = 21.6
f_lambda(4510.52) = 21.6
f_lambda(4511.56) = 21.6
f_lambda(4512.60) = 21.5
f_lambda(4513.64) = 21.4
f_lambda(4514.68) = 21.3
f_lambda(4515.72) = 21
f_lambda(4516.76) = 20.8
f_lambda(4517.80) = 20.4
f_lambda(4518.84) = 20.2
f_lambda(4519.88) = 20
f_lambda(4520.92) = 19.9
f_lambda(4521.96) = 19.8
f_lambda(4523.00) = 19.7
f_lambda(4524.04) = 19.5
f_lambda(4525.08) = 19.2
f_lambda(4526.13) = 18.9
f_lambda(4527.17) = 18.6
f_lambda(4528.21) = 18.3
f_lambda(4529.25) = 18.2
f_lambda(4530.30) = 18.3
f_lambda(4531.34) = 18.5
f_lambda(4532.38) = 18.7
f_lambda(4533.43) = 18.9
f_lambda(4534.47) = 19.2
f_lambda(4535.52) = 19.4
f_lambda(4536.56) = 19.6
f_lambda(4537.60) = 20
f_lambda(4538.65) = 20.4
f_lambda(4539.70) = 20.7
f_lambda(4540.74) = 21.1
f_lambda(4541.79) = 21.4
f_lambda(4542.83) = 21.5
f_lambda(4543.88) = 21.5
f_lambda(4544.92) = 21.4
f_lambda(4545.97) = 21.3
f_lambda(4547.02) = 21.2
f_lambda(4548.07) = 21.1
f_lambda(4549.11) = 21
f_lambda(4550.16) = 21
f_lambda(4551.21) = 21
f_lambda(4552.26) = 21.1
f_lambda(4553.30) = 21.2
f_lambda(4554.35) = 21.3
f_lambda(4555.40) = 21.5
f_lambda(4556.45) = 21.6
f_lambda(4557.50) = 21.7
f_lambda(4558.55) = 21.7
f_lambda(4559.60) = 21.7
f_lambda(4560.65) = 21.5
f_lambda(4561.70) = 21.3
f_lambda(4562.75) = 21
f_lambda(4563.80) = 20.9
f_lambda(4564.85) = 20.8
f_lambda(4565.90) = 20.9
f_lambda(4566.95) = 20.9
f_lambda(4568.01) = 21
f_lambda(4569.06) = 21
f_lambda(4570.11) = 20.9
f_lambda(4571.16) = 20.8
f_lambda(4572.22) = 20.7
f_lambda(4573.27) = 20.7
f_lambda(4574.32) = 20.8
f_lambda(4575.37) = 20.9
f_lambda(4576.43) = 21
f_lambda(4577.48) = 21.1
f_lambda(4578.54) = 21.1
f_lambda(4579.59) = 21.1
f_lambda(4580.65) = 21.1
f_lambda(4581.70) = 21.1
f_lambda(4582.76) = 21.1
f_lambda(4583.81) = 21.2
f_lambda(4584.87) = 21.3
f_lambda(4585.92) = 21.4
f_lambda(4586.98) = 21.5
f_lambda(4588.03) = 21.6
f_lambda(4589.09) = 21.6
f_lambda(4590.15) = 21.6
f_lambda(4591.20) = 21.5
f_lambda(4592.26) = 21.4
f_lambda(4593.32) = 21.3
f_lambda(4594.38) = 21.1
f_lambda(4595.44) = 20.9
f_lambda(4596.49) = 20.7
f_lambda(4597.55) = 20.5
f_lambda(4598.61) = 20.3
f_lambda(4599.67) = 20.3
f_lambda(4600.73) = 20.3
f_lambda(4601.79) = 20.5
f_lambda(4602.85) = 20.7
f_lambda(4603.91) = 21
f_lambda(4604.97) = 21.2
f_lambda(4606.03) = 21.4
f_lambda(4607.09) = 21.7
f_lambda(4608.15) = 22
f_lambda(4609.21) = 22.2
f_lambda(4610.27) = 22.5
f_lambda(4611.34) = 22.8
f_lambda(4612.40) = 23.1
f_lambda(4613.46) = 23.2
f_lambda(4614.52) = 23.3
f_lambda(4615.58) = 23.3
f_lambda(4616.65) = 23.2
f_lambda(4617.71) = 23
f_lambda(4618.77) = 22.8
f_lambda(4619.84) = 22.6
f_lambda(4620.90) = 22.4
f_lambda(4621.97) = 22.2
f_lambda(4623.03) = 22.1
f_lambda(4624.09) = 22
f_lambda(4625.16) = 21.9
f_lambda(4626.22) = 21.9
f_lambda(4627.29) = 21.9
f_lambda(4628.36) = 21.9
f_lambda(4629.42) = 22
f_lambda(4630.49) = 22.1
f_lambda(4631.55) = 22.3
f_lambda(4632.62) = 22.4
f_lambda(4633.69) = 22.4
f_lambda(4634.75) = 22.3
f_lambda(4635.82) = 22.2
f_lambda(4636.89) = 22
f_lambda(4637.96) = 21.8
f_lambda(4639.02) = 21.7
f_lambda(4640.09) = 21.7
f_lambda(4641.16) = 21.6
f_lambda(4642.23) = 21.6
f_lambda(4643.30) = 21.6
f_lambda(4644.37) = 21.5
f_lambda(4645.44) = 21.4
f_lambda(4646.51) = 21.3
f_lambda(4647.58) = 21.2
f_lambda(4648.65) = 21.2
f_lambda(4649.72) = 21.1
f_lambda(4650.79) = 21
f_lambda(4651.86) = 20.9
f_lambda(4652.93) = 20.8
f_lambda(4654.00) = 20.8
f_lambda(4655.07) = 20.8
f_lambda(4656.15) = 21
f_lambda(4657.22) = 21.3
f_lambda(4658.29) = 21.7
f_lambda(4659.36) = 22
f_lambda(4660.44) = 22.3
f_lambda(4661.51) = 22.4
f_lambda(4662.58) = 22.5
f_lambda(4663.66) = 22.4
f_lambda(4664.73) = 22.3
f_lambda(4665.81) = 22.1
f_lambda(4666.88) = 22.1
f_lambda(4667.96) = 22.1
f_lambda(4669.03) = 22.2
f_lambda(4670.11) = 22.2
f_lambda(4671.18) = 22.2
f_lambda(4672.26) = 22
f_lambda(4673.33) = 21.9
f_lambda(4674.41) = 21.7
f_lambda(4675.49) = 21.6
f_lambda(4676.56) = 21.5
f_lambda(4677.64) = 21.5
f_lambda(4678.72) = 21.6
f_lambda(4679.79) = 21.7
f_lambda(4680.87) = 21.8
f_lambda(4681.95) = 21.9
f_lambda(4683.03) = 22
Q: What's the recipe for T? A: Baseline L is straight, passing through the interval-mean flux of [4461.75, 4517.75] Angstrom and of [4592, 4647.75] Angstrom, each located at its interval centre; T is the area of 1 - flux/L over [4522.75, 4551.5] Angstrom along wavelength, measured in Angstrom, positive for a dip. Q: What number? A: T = 1.4 Angstrom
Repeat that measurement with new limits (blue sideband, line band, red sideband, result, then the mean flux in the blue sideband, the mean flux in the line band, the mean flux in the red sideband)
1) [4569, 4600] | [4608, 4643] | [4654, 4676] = -1.3 Angstrom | 21.1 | 22.3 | 21.9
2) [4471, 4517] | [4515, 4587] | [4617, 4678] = 1.7 Angstrom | 20.6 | 20.6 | 21.9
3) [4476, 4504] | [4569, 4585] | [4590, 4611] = 0.0 Angstrom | 20.4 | 21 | 21.2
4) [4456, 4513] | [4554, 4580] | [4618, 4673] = 0.0 Angstrom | 20.3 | 21.1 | 21.9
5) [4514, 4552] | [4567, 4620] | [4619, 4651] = -0.8 Angstrom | 20.1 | 21.5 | 21.9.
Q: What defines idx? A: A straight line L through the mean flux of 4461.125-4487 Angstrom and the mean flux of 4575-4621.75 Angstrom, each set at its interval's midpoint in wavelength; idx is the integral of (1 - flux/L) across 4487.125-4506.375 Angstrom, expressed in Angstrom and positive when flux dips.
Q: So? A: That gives -0.4 Angstrom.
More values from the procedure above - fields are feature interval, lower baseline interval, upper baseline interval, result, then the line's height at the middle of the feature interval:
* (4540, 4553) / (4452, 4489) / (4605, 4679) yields -0.31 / 20.7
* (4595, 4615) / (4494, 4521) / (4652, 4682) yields -0.03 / 21.5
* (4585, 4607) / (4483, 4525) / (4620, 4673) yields 0.37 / 21.4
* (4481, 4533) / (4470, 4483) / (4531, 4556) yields -0.02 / 20.3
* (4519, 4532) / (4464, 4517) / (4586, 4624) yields 1.14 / 20.9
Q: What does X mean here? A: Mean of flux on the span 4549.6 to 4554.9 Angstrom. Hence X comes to 21.1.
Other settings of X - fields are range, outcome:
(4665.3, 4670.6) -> 22.1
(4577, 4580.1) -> 21.1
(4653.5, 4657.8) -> 21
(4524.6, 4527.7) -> 18.9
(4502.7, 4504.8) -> 21.2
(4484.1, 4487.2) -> 20.1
